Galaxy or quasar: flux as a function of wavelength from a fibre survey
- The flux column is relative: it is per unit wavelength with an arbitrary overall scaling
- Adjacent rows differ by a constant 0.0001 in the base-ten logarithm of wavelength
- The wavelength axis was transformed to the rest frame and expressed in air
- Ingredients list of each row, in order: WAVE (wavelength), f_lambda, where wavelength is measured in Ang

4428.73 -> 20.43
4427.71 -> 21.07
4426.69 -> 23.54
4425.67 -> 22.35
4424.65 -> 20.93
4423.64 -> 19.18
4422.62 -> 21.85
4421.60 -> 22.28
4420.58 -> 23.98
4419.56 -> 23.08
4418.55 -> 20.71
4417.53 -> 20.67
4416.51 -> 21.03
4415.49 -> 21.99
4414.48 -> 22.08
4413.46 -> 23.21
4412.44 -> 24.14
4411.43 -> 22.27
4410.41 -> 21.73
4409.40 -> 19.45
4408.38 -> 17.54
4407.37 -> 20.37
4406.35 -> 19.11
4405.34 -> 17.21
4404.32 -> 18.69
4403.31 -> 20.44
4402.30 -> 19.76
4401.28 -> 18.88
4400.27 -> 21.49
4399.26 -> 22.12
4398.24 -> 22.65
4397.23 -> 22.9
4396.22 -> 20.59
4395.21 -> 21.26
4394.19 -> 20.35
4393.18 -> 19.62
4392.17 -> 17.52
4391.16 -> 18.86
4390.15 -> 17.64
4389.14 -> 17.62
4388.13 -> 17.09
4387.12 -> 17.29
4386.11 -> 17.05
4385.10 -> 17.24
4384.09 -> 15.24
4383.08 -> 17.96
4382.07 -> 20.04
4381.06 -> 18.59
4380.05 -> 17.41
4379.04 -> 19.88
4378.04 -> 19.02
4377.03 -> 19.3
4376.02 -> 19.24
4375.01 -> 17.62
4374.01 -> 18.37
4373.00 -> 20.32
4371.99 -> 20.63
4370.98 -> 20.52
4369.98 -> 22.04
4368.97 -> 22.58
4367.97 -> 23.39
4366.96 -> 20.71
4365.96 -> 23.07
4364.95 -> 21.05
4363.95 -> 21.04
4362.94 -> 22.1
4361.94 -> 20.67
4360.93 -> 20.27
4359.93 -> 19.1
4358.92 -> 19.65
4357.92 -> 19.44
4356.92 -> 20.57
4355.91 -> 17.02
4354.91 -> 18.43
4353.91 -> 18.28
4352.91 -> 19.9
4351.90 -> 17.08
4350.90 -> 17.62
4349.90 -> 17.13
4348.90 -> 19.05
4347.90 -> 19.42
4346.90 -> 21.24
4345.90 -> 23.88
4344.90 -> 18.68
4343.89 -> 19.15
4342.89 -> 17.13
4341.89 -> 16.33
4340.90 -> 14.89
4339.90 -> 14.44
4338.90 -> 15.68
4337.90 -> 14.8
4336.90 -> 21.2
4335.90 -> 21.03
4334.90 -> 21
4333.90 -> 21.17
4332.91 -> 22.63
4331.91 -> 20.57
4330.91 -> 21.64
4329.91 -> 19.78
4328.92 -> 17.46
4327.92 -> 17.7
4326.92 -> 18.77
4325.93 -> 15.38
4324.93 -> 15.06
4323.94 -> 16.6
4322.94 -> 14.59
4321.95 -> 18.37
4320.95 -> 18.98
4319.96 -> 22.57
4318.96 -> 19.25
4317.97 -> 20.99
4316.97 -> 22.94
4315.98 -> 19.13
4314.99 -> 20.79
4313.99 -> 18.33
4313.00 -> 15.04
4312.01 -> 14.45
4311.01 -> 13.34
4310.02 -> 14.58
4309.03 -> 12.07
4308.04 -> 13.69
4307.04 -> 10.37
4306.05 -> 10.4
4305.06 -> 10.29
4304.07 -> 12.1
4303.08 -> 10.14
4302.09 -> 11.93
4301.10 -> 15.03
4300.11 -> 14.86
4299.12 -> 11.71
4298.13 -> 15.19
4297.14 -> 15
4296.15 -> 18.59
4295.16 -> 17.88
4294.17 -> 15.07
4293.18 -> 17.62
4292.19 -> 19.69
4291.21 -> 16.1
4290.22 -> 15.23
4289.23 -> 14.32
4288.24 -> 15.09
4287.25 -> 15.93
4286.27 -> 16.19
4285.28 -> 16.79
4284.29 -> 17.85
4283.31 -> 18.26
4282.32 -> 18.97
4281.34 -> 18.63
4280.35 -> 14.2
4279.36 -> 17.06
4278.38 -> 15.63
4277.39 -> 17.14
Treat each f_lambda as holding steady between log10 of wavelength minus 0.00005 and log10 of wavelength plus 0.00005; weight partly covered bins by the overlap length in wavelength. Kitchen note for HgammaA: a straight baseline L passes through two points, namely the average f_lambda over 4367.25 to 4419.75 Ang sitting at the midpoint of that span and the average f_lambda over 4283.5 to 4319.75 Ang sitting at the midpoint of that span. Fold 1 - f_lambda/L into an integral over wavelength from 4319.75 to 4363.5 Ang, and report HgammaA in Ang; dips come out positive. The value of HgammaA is -3.3 Ang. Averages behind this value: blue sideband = 15.6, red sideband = 19.9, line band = 18.8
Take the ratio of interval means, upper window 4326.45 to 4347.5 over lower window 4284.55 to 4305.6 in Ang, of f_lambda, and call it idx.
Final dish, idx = 1.27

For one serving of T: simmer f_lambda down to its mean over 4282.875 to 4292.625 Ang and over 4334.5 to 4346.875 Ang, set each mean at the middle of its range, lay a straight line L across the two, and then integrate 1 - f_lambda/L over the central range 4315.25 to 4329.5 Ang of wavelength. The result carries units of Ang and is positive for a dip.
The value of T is -0.7 Ang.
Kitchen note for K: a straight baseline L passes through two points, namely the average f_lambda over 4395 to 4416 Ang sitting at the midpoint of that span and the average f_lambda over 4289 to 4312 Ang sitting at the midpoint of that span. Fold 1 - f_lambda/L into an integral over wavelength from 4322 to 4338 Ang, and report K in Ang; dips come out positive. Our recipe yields -2.7 Ang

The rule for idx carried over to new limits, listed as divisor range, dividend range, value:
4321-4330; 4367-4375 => 1.22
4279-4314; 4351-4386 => 1.31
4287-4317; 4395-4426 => 1.41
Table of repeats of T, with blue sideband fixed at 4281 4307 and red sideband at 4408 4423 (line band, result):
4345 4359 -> -0.6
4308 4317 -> 0.0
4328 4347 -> -1.6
